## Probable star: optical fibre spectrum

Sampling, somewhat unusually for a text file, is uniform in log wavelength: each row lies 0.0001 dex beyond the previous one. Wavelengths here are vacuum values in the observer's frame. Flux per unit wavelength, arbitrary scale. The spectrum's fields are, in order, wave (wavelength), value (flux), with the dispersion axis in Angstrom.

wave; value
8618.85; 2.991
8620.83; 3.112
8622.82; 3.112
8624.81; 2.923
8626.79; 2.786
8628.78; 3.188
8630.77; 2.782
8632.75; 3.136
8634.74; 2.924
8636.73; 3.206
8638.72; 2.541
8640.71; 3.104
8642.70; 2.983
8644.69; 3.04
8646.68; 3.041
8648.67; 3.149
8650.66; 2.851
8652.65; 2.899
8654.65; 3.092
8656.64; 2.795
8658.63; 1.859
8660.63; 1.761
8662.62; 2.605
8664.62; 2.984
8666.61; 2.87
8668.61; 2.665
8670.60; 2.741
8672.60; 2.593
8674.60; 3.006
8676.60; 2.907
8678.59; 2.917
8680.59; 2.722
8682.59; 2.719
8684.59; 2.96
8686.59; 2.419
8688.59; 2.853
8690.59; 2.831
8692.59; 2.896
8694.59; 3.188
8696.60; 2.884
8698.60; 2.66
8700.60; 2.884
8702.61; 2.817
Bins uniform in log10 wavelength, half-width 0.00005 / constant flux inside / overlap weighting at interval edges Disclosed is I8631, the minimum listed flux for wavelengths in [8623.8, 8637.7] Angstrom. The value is 2.782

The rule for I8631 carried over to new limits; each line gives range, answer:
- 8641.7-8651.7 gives 2.851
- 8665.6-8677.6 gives 2.593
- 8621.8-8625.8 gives 2.923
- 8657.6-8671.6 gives 1.761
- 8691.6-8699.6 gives 2.66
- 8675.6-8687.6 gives 2.419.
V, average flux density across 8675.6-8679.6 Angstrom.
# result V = 2.92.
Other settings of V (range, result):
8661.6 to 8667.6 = 2.82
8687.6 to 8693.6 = 2.86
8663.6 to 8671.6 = 2.81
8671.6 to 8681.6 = 2.83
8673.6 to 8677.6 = 2.96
